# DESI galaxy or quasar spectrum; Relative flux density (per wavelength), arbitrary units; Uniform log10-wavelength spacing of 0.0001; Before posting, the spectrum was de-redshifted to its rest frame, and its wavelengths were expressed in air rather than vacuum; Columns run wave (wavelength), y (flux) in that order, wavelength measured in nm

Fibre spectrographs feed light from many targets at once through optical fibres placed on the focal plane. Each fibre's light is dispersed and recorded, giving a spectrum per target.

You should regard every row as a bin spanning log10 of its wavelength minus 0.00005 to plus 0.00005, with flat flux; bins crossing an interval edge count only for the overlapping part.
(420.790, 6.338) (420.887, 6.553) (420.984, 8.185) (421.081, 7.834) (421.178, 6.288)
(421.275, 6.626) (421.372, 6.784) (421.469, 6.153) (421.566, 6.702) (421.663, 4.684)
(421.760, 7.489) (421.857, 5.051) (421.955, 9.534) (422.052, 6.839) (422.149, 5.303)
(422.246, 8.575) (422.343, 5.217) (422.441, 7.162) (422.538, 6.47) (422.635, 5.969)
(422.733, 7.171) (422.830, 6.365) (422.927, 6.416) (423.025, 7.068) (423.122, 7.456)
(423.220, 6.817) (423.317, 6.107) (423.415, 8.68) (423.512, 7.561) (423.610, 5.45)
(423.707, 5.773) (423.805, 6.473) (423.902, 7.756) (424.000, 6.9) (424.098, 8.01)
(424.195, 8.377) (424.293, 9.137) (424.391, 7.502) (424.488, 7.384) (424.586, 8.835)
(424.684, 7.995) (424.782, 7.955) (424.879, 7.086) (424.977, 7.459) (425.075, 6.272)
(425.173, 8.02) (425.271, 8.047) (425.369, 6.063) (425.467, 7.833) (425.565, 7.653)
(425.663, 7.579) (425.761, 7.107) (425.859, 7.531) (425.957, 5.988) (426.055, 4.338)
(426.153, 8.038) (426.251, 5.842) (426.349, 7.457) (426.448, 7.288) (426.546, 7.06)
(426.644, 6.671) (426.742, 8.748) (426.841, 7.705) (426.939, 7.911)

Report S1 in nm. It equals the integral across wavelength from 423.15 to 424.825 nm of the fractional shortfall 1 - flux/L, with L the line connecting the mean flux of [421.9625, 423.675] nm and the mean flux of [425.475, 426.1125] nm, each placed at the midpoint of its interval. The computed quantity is -0.16 nm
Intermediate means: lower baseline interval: 6.8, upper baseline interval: 6.79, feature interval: 7.45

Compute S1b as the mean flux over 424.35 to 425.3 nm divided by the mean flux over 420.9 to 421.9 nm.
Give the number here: 1.16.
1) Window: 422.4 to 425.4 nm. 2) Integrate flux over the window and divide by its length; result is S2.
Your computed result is 7.23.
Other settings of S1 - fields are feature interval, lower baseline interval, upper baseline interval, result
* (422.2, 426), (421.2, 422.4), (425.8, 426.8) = -0.26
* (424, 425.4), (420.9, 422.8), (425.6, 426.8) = -0.17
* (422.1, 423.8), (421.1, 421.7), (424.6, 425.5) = 0.03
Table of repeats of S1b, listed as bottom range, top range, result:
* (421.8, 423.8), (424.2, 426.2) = 1.10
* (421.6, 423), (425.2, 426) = 1.10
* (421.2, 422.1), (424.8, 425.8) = 1.10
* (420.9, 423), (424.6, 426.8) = 1.08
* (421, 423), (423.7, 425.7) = 1.14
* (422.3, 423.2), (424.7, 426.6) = 1.08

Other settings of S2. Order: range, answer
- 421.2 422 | 6.6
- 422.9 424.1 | 6.92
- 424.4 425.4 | 7.54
